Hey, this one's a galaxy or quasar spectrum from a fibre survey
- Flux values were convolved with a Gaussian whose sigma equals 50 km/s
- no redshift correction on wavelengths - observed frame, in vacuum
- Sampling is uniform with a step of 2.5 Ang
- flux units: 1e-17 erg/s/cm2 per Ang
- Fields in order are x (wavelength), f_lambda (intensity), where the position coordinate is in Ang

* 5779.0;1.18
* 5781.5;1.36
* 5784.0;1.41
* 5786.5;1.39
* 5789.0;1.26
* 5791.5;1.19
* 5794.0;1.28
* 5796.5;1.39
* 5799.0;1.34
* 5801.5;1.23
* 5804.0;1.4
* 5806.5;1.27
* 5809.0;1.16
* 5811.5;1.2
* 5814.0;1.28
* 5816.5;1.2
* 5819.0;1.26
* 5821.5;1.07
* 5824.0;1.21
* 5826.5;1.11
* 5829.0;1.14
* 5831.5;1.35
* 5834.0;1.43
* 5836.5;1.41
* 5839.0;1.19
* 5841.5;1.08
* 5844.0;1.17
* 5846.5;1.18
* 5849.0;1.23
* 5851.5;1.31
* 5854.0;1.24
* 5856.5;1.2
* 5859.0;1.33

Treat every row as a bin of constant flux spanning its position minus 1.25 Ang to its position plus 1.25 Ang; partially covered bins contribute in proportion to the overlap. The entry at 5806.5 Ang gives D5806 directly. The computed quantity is 1.27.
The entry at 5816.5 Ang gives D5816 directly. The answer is 1.2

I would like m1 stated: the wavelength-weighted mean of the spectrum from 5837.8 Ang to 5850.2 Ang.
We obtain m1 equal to 1.17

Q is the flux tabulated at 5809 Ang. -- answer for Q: 1.16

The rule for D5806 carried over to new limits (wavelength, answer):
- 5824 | 1.21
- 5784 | 1.41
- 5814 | 1.28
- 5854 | 1.24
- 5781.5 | 1.36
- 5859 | 1.33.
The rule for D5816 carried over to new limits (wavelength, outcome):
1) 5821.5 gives 1.07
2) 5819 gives 1.26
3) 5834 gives 1.43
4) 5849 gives 1.23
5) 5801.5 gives 1.23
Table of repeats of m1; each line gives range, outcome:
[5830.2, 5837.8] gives 1.39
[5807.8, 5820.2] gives 1.22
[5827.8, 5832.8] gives 1.25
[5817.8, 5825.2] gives 1.18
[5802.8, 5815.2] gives 1.26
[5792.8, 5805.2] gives 1.33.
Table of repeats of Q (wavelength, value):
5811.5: 1.2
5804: 1.4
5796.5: 1.39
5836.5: 1.41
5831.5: 1.35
